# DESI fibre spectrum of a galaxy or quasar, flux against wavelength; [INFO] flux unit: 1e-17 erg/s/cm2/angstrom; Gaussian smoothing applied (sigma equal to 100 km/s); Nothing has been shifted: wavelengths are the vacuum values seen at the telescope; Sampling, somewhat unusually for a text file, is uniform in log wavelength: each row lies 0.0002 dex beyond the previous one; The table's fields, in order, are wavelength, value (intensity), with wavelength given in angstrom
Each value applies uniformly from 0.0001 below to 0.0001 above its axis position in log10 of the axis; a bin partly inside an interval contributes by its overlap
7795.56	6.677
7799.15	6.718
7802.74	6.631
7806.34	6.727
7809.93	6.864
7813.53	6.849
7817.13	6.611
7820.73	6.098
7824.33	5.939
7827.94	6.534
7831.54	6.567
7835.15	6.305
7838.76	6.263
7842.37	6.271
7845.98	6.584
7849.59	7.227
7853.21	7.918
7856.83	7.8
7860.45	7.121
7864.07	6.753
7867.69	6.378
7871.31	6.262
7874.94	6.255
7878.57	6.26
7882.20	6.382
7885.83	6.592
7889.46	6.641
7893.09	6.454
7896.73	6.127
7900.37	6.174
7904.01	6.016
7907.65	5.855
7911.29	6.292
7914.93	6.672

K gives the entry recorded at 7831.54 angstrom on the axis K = 6.567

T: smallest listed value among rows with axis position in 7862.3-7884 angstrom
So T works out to 6.255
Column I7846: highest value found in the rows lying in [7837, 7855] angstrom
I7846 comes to 7.918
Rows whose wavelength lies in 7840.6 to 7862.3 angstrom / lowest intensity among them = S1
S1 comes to 6.271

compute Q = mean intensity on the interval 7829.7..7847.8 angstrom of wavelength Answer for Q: 6.4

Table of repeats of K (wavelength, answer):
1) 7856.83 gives 7.8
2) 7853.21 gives 7.918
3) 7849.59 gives 7.227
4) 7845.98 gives 6.584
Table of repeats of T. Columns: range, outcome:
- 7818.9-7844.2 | 5.939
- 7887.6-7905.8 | 6.016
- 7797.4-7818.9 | 6.611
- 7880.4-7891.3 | 6.382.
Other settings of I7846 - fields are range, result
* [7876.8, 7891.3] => 6.641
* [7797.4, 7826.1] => 6.864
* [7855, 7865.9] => 7.8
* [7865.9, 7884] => 6.382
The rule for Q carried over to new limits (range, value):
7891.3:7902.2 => 6.25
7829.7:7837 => 6.44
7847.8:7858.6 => 7.64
